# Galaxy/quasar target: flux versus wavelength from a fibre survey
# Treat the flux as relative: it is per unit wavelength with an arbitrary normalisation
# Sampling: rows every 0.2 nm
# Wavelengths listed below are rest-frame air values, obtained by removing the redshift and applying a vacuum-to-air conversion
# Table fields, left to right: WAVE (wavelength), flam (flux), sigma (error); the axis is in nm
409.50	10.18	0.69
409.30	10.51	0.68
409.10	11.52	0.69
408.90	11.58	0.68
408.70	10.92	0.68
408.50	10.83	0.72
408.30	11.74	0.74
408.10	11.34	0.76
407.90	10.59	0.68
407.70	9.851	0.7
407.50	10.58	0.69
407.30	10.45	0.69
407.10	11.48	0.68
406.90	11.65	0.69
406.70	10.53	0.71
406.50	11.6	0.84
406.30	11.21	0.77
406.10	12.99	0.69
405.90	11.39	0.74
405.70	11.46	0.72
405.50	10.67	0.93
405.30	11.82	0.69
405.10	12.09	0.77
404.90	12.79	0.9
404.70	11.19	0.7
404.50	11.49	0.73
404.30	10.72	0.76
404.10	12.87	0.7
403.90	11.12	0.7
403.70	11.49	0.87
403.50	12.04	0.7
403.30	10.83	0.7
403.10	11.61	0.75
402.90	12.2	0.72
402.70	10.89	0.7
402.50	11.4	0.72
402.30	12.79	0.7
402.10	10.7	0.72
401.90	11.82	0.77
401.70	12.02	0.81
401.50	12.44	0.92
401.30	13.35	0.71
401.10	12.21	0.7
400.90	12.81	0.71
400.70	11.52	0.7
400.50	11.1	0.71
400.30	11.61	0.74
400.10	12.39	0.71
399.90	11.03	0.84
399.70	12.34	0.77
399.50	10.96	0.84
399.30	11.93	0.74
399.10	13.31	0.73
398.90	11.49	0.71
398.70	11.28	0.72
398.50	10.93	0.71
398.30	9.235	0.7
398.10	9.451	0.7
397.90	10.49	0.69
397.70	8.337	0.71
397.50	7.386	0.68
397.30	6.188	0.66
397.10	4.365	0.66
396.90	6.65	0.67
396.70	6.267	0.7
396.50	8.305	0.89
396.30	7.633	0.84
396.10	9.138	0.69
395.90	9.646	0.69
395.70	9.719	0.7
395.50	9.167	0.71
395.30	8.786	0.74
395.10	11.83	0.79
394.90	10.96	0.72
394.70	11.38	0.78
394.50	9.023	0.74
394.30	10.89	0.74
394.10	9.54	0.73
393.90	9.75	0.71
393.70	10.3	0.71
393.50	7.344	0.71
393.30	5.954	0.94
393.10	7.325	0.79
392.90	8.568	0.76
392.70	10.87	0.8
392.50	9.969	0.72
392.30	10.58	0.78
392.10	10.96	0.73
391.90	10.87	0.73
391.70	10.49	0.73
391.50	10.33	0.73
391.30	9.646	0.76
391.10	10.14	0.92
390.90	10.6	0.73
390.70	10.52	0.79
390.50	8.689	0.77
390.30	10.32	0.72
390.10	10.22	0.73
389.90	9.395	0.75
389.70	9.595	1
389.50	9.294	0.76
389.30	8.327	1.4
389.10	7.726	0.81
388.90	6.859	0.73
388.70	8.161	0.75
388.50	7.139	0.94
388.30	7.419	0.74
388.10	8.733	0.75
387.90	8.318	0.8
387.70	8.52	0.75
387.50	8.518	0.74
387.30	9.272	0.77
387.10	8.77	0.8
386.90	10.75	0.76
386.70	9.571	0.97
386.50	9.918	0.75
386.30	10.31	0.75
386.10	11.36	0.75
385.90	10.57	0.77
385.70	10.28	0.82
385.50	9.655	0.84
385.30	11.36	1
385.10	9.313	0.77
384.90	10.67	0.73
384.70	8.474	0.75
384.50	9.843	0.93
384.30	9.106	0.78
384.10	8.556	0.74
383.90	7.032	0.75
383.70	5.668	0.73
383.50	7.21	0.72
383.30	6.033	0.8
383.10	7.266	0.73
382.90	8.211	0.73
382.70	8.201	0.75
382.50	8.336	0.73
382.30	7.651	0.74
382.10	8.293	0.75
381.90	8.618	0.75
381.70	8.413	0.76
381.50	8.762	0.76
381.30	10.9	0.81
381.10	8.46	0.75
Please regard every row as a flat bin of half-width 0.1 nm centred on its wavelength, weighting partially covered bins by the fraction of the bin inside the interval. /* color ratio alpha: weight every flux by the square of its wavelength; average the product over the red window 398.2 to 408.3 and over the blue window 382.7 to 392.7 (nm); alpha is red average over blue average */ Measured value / 1.4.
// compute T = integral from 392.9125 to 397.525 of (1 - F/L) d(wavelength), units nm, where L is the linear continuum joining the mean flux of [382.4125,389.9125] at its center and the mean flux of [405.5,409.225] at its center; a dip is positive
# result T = 0.56 nm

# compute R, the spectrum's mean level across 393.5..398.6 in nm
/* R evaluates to 8.98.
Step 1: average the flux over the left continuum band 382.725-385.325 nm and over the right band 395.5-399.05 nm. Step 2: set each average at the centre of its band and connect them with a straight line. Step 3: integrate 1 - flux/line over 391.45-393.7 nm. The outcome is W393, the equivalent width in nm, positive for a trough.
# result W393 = -0.227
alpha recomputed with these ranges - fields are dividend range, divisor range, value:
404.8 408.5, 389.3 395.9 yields 1.25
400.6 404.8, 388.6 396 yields 1.30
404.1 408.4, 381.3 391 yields 1.41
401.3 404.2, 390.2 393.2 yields 1.25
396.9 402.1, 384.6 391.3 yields 1.22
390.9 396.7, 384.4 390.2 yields 1.07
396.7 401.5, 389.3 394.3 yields 1.12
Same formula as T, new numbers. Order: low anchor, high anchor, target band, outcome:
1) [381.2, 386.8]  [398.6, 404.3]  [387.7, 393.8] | 0.55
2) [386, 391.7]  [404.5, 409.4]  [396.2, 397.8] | 0.52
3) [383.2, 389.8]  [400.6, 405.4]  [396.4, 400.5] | 0.49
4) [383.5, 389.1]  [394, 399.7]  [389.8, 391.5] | -0.14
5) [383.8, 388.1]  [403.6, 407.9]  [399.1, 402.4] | -0.32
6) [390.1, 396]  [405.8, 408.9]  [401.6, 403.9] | -0.19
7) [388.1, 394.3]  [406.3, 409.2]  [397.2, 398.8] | 0.13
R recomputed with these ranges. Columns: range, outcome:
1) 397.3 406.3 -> 11.4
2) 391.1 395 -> 9.73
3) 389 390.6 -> 9.2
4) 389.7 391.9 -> 10.1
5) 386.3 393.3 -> 9.27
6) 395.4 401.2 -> 9.89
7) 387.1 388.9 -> 8.21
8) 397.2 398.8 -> 9.16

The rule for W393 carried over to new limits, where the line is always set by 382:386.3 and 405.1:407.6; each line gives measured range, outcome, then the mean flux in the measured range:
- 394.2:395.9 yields -0.027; 10.2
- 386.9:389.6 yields 0.264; 8.33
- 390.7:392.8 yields -0.175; 10.4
